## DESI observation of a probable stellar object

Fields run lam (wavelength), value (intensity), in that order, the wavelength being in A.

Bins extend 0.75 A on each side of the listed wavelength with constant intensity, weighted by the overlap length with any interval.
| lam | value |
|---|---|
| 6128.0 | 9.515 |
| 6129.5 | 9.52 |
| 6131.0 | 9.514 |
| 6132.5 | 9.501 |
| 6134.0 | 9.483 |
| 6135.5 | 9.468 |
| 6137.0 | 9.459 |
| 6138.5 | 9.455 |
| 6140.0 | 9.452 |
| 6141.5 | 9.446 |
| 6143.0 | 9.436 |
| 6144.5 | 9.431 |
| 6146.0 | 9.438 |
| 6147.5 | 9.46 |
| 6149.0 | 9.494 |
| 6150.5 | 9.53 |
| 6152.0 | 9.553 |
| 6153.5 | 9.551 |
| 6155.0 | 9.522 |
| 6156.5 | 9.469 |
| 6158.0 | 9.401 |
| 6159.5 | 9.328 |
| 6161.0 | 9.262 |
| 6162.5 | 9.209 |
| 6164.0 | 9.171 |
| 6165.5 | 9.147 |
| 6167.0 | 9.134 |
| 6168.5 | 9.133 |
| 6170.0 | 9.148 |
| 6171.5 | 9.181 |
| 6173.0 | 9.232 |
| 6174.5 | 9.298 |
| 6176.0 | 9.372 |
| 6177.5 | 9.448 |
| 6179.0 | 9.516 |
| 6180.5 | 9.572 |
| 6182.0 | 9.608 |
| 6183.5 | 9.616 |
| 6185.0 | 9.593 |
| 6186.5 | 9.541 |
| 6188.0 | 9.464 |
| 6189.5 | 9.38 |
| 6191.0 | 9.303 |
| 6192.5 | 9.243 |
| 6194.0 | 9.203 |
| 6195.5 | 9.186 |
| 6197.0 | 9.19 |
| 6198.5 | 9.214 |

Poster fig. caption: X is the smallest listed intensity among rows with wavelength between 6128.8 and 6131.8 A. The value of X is 9.514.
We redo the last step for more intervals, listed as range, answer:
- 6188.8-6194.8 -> 9.203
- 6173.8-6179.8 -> 9.298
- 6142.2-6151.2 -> 9.431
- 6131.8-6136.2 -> 9.468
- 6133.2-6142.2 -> 9.446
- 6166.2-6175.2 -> 9.133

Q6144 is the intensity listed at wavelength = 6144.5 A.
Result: 9.431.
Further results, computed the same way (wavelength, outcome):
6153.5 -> 9.551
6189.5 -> 9.38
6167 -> 9.134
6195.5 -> 9.186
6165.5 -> 9.147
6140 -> 9.452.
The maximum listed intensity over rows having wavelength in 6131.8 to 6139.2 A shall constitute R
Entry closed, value 9.501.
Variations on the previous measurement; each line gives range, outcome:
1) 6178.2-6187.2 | 9.616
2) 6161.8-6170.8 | 9.209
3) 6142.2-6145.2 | 9.436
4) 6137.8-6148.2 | 9.46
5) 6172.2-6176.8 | 9.372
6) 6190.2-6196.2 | 9.303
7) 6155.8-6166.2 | 9.469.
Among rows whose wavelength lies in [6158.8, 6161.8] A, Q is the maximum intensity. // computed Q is 9.328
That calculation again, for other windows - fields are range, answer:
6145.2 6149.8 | 9.494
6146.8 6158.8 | 9.553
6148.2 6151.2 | 9.53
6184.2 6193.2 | 9.593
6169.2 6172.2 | 9.181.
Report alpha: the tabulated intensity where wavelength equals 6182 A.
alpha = 9.608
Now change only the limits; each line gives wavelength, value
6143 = 9.436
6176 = 9.372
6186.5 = 9.541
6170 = 9.148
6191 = 9.303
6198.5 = 9.214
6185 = 9.593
